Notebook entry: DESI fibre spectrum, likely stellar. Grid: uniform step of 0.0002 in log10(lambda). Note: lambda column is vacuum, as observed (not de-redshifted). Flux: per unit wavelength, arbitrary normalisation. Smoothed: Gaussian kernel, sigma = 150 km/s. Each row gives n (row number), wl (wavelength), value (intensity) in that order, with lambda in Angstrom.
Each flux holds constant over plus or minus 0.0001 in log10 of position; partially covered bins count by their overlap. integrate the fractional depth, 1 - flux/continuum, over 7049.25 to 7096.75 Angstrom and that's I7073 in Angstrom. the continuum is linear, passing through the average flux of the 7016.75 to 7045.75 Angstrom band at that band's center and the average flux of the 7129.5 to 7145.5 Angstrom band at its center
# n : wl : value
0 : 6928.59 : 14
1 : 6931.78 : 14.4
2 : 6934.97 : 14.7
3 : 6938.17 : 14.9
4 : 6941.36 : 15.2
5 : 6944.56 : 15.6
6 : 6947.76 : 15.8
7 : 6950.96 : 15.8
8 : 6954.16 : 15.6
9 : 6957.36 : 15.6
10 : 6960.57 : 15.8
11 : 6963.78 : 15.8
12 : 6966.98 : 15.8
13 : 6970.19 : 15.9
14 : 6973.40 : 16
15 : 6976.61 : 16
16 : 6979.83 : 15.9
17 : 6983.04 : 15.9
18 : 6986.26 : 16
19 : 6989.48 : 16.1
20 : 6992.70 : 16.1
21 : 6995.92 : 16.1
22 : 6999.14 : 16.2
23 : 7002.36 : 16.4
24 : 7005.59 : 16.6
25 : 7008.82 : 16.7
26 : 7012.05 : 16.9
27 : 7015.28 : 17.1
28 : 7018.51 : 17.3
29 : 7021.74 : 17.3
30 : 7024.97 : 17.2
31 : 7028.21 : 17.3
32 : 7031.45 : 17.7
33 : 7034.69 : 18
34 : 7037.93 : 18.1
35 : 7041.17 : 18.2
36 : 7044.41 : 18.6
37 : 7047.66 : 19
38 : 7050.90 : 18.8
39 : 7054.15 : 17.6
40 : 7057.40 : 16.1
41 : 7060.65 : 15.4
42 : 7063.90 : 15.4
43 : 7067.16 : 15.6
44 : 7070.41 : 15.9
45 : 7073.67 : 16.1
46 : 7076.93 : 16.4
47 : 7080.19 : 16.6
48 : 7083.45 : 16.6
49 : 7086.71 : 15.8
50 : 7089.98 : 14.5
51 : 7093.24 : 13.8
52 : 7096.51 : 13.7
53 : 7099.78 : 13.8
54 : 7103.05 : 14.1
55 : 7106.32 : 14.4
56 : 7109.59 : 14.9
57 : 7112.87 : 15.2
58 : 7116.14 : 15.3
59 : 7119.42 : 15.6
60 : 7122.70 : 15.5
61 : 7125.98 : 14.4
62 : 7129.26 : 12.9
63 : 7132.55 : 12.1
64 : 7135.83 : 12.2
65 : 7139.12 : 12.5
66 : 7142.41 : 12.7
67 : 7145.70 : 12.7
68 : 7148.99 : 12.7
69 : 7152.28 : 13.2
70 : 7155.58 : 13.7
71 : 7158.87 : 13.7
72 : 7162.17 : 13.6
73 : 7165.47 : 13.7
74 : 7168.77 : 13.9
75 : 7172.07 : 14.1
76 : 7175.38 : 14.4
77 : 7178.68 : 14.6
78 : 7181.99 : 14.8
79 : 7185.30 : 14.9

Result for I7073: -0.9 Angstrom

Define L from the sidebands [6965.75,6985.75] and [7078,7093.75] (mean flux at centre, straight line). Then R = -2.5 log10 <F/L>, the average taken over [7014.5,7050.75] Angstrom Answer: -0.14 mag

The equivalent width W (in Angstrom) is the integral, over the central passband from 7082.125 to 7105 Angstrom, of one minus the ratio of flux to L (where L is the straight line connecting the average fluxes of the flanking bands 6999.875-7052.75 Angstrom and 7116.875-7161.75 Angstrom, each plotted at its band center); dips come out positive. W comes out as 0.8 Angstrom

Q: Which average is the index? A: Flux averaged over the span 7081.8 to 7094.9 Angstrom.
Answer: 15.2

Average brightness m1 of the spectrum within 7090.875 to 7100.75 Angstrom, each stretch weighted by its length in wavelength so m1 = 13.8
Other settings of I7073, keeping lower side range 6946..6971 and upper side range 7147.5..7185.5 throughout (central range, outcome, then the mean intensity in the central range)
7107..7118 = -0.5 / 15.1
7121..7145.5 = 1.8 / 13.2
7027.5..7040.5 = -2.4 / 17.8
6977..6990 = -0.4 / 16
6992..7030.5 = -3.8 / 16.8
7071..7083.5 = -1.4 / 16.4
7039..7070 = -4.7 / 17.2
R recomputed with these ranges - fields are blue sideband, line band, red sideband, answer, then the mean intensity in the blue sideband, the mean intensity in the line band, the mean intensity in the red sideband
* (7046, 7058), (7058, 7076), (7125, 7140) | 0.09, 18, 15.7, 12.8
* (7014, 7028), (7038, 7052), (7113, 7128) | -0.11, 17.2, 18.6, 15.1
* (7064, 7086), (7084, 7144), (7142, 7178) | 0.06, 16.1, 14.1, 13.5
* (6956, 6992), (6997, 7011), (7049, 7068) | -0.02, 15.9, 16.5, 16.6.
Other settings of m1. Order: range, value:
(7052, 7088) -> 16.2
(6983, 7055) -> 17.2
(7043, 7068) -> 17.1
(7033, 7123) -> 16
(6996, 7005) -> 16.3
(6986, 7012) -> 16.3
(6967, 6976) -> 15.9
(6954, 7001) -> 15.9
